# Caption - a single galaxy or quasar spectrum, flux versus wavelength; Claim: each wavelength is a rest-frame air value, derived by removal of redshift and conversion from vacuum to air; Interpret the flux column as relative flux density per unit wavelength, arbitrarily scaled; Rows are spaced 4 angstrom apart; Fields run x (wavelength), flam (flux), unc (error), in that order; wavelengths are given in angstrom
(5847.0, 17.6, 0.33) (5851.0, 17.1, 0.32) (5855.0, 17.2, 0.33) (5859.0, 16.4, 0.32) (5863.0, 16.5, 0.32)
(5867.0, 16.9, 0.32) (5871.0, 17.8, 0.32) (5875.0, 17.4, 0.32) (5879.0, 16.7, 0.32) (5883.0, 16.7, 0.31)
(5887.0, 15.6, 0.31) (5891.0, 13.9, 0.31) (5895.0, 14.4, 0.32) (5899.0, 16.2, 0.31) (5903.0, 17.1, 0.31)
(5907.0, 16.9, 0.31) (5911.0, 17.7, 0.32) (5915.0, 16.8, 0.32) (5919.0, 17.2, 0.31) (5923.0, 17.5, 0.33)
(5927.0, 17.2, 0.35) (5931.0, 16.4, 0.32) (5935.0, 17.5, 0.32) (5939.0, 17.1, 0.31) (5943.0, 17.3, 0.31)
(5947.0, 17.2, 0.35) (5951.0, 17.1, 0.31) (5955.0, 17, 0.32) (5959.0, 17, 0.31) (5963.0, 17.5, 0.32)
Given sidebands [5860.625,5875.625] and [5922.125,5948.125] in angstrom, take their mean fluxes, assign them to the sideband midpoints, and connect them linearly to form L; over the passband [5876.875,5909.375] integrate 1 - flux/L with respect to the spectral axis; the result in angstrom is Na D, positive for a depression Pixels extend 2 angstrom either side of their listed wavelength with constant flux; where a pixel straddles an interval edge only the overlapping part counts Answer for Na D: 2.2 angstrom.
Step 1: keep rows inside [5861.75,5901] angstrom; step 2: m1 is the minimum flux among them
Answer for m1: 13.9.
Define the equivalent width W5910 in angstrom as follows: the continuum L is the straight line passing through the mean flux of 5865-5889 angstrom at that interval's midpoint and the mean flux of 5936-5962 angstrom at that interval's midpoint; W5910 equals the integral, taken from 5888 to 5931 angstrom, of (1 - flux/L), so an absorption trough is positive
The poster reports 1.32 angstrom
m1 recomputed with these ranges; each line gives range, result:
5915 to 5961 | 16.4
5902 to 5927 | 16.8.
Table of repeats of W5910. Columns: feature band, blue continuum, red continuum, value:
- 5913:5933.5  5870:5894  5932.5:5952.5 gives -0.2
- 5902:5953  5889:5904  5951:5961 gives -3.1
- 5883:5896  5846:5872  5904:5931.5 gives 1.6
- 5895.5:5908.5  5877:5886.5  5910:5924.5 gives 0.4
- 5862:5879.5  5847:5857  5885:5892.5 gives -1.2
